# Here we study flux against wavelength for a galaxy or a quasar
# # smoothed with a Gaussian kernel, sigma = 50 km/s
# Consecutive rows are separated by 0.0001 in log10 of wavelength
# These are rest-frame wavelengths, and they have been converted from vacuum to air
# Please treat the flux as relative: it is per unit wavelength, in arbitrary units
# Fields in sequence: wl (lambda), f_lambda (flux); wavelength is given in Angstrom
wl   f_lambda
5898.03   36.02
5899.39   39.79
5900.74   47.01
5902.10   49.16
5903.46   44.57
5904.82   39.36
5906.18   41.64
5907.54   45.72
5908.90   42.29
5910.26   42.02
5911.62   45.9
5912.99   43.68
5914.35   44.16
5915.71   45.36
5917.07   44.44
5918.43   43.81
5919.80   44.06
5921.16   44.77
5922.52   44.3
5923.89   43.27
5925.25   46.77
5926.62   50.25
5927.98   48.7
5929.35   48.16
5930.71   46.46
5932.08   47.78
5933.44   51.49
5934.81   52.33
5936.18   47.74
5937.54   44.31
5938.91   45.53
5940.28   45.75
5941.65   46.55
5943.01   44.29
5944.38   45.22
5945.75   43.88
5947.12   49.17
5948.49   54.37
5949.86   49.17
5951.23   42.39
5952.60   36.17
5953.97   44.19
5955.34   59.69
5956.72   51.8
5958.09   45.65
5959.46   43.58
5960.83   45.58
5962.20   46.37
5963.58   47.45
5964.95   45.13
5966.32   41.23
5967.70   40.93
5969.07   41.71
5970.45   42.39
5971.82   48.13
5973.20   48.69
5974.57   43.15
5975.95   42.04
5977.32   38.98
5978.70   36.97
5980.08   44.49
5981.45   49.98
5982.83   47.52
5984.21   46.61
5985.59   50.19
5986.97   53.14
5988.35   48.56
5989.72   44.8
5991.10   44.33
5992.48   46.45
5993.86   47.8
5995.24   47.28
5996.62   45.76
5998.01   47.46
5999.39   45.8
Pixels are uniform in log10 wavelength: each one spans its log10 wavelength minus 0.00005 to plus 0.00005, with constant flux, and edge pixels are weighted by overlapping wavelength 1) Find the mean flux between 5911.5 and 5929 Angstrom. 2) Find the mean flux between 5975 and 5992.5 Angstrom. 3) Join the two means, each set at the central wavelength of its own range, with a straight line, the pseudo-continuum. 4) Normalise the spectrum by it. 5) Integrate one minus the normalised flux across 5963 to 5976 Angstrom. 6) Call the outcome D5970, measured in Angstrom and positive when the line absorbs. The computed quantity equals 0.4 Angstrom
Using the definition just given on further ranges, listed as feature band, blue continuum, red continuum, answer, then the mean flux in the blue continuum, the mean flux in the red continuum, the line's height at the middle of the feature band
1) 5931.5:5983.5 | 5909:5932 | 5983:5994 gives 0.9 Angstrom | 45.4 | 47.7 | 46.6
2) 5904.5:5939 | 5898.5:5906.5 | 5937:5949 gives -0.5 Angstrom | 43.5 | 46.5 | 44.9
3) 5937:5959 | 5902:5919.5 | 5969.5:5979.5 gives -1.8 Angstrom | 43.8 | 42.9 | 43.3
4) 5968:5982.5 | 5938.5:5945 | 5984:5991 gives 1.2 Angstrom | 45.5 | 48.5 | 47.7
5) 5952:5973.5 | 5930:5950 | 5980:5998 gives 0.9 Angstrom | 47.6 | 47.5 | 47.6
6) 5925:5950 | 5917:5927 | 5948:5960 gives -0.9 Angstrom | 45.1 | 47.4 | 46.2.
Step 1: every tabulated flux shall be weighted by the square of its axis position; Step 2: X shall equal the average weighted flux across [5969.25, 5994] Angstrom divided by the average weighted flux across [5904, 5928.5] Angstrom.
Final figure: 1.1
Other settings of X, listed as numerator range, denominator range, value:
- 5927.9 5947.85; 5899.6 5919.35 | 1.08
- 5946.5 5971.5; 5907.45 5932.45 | 1.03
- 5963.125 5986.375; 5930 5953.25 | 0.96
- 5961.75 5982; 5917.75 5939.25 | 0.95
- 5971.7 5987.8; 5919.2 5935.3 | 0.98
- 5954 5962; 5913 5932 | 1.08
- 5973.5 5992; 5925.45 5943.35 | 0.97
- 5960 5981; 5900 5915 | 1.01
